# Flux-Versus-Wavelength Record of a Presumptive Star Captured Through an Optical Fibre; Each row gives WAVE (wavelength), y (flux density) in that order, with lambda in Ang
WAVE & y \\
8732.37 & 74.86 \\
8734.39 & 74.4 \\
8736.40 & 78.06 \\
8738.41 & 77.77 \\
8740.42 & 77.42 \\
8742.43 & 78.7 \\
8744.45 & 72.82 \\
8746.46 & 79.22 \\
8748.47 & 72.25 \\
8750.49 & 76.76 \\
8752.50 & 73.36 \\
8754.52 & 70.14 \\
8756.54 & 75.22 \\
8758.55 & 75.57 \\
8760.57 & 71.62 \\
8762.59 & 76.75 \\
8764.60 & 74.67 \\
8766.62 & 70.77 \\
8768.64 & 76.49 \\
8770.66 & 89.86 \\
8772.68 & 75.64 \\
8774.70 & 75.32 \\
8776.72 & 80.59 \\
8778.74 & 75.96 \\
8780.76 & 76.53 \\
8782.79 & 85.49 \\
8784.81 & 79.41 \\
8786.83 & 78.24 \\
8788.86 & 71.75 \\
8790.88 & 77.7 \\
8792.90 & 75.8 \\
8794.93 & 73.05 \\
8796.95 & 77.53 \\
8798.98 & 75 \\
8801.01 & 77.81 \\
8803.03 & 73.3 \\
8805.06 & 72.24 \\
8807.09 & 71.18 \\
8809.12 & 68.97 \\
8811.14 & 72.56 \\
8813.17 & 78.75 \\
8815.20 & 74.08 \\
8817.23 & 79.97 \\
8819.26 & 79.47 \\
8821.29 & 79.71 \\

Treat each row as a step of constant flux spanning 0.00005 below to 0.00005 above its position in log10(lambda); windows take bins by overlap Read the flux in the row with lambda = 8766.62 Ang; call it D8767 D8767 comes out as 70.77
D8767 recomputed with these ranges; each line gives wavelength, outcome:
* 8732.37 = 74.86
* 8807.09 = 71.18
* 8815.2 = 74.08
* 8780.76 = 76.53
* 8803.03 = 73.3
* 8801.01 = 77.81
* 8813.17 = 78.75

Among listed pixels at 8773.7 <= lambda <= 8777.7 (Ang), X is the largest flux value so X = 80.59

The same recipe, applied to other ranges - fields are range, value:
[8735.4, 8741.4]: 78.06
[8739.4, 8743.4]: 78.7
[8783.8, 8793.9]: 79.41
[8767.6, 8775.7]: 89.86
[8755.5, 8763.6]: 76.75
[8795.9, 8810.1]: 77.81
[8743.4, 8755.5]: 79.22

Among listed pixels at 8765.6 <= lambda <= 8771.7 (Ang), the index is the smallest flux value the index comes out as 70.77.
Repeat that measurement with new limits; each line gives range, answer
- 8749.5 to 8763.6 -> 70.14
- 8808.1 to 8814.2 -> 68.97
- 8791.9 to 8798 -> 73.05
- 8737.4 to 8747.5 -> 72.82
